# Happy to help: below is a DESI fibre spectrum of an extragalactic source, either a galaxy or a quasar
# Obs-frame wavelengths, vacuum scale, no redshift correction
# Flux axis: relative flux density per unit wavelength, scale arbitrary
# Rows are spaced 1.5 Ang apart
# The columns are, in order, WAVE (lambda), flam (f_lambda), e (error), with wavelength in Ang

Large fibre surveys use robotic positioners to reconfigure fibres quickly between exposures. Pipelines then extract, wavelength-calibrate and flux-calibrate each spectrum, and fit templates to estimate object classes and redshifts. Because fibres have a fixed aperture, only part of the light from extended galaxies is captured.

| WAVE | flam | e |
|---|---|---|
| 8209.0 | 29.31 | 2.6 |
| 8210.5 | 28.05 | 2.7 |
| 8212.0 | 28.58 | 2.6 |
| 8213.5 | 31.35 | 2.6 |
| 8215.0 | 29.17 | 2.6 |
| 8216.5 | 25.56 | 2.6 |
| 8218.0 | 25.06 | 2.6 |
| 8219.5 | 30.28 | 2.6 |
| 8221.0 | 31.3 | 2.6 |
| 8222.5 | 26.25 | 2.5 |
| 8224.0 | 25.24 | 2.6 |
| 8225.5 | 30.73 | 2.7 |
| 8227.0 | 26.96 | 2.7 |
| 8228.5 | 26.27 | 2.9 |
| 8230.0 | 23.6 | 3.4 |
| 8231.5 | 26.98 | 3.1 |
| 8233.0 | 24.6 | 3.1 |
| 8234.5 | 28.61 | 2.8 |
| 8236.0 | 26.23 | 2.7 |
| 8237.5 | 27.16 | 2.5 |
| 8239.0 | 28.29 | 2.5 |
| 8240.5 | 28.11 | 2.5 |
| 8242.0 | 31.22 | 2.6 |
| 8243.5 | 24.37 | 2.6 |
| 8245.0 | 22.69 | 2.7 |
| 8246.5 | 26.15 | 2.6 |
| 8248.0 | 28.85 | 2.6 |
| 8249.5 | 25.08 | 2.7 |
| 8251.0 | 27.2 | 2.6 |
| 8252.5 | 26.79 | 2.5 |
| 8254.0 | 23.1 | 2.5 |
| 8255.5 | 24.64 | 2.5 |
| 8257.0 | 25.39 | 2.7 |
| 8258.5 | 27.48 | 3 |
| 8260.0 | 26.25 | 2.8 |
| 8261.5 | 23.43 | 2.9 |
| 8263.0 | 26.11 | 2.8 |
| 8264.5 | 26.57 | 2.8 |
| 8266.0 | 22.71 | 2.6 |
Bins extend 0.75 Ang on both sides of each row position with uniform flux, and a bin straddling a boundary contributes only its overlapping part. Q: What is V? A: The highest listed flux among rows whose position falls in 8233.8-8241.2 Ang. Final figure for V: 28.61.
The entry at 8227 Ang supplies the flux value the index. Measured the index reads 26.96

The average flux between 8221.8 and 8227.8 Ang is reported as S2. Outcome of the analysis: 27.3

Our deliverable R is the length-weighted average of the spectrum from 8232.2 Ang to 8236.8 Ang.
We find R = 26.5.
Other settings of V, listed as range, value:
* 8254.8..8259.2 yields 27.48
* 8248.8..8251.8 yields 27.2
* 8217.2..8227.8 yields 31.3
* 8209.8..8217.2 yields 31.35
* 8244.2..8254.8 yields 28.85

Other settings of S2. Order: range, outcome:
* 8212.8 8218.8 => 27.8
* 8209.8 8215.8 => 29.3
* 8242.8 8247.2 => 24.4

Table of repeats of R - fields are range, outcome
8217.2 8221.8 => 28.8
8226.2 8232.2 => 26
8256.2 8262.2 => 25.6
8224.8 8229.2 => 28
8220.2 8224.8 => 27.7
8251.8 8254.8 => 24.9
